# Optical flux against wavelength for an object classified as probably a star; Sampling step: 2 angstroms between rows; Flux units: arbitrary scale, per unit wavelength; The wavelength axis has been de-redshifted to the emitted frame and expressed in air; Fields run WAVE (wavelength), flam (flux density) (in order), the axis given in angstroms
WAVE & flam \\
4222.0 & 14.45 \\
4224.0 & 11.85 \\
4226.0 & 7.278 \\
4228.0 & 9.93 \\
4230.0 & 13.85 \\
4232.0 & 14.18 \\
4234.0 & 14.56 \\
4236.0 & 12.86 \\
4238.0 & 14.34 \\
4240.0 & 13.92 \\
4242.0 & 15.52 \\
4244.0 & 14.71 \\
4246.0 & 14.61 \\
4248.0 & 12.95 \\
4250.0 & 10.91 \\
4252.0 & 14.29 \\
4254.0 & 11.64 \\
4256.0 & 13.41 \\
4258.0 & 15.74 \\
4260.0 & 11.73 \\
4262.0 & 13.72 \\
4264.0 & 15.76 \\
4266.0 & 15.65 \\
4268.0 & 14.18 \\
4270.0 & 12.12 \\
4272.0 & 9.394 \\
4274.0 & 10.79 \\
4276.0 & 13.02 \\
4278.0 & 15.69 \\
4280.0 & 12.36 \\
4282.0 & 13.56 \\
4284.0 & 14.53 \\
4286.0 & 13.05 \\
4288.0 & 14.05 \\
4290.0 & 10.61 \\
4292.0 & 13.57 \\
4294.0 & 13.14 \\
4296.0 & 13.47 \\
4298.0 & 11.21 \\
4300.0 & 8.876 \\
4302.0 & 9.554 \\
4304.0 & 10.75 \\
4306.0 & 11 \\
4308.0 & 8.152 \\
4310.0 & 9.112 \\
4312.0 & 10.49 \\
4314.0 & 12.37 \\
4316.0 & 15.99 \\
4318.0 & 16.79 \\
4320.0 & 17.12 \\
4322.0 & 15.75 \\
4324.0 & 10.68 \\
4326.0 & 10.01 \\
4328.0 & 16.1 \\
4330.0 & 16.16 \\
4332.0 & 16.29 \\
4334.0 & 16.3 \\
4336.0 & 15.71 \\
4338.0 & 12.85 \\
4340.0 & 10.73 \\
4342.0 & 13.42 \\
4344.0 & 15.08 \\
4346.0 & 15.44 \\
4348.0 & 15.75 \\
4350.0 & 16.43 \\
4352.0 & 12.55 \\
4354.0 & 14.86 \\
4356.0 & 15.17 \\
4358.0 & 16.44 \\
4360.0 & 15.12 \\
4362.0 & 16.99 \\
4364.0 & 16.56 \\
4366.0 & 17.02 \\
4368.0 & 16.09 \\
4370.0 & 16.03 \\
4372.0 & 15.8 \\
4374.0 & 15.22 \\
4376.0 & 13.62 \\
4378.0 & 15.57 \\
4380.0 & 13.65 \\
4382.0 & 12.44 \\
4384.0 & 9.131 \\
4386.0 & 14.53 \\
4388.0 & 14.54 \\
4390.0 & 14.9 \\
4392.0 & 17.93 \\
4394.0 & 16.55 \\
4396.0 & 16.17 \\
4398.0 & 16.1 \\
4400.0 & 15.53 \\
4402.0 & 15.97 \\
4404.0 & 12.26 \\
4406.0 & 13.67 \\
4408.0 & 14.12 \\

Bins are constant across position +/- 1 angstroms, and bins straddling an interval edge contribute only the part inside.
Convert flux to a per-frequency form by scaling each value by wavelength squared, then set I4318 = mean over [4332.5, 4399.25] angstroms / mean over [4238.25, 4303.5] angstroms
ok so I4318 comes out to 1.2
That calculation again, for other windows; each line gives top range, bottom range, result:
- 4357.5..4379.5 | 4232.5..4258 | 1.22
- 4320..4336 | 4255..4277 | 1.15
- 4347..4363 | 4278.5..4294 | 1.21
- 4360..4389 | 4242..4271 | 1.14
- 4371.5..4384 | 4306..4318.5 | 1.21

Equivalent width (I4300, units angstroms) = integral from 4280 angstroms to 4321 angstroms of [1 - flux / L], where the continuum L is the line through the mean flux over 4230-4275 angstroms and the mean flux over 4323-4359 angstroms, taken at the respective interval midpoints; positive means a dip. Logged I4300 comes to 4.8 angstroms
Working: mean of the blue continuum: 13.5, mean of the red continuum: 14.4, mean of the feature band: 12.4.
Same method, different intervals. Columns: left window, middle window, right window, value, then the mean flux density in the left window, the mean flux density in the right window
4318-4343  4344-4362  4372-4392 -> -1.4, 14.4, 14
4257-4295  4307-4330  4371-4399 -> 1.3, 13.3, 14.7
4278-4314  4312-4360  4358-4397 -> -4.3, 11.8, 15.2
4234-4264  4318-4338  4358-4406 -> -0.5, 13.7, 15.1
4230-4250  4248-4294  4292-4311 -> -3.2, 14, 10.7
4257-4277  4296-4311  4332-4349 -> 4.1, 13.2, 14.5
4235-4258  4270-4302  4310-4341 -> 3.4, 13.7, 14.1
